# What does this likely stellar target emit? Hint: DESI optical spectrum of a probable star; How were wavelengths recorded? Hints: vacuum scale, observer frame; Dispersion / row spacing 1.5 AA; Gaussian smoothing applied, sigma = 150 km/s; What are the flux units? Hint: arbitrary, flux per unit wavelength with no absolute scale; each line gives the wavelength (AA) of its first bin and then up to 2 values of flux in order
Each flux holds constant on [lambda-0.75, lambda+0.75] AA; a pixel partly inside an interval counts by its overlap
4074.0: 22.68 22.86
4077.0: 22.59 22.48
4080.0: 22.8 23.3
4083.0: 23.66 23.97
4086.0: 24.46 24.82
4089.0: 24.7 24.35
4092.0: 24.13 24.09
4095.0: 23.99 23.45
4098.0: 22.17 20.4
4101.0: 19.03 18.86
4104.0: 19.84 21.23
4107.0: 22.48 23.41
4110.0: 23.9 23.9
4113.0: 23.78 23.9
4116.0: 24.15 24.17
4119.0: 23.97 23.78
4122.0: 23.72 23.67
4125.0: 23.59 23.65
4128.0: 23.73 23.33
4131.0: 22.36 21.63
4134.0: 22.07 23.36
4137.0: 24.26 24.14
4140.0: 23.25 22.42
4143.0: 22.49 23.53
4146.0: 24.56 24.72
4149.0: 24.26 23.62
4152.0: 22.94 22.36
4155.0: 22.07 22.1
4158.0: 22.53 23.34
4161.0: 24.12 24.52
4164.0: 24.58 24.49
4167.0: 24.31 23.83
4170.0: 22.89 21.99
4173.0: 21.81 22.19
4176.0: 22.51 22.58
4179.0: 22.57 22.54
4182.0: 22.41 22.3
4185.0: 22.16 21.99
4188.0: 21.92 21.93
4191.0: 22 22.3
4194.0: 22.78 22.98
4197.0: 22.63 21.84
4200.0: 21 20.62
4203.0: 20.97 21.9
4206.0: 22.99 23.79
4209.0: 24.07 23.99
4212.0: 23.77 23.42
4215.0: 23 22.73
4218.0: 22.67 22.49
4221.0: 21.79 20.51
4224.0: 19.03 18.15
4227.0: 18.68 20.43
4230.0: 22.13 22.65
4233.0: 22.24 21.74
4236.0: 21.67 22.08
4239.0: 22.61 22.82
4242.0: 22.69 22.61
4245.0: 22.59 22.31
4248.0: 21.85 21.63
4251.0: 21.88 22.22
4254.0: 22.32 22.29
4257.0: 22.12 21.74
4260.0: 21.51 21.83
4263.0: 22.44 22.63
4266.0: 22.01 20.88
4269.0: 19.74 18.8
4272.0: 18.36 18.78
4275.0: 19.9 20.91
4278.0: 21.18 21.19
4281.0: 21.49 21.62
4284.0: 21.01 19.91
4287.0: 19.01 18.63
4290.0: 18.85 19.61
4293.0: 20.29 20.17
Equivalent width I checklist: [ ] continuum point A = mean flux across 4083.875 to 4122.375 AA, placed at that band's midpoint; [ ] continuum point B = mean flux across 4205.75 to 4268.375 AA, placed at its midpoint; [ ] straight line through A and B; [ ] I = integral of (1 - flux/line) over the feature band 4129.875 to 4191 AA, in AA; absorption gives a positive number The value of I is -0.9 AA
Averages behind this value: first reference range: 23.1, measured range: 23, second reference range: 22.1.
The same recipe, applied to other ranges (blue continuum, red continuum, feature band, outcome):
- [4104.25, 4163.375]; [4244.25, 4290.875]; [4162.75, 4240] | -0.3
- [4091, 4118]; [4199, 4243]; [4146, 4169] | -1.3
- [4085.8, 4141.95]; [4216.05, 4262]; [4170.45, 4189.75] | 0.1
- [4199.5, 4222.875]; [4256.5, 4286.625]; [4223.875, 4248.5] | 0.3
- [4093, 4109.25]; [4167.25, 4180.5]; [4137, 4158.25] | -0.9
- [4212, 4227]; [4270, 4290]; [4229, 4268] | -2.5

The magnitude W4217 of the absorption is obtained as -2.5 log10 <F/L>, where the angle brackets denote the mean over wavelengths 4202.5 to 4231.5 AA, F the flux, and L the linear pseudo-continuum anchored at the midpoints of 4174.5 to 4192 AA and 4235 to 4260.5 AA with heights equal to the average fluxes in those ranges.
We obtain 0.013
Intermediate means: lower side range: 22.3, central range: 21.9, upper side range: 22.2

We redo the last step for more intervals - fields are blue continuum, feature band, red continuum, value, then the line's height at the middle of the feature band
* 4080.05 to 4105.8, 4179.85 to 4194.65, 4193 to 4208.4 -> 0.00 mag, 22.2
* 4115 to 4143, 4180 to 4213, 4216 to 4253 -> -0.01 mag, 22.3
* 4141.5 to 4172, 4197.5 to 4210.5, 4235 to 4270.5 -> 0.02 mag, 22.7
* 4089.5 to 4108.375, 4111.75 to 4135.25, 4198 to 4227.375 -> -0.07 mag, 22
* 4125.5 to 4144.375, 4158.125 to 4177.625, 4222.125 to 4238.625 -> -0.05 mag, 22.3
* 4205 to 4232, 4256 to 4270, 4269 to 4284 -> -0.05 mag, 20.7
